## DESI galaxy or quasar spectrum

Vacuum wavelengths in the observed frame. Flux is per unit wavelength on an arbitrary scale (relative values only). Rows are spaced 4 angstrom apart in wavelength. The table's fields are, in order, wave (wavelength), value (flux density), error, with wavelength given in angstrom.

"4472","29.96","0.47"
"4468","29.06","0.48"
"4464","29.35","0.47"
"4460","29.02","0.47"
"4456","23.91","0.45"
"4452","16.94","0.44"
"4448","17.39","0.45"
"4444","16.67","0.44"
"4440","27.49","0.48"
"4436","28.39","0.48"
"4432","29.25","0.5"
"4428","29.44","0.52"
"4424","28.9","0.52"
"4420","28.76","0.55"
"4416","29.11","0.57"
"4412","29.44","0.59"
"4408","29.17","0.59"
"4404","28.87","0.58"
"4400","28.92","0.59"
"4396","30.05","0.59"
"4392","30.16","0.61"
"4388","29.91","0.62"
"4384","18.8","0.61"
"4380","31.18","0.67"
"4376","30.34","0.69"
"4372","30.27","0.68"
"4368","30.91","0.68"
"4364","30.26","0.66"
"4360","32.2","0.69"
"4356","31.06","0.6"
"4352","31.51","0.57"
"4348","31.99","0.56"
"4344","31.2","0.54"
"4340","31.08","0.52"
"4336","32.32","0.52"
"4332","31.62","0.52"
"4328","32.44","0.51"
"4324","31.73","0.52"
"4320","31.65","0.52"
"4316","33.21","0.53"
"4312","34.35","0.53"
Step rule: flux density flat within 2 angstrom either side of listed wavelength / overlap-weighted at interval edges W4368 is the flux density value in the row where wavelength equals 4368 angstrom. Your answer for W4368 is 30.91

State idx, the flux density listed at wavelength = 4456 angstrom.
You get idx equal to 23.91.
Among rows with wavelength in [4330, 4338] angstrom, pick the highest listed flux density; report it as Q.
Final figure 32.32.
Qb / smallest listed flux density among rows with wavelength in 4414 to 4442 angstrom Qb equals 27.49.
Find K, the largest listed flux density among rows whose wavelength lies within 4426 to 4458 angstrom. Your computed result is 29.44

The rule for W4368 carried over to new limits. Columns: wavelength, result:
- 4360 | 32.2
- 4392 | 30.16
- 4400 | 28.92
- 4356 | 31.06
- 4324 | 31.73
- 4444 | 16.67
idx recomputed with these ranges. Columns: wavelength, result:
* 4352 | 31.51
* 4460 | 29.02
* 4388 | 29.91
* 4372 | 30.27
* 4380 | 31.18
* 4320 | 31.65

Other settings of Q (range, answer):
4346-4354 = 31.99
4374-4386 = 31.18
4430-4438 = 29.25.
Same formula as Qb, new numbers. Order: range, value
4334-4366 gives 30.26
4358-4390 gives 18.8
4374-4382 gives 30.34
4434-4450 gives 16.67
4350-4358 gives 31.06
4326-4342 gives 31.08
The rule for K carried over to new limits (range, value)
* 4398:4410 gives 29.17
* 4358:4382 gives 32.2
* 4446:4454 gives 17.39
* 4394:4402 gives 30.05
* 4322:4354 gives 32.44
